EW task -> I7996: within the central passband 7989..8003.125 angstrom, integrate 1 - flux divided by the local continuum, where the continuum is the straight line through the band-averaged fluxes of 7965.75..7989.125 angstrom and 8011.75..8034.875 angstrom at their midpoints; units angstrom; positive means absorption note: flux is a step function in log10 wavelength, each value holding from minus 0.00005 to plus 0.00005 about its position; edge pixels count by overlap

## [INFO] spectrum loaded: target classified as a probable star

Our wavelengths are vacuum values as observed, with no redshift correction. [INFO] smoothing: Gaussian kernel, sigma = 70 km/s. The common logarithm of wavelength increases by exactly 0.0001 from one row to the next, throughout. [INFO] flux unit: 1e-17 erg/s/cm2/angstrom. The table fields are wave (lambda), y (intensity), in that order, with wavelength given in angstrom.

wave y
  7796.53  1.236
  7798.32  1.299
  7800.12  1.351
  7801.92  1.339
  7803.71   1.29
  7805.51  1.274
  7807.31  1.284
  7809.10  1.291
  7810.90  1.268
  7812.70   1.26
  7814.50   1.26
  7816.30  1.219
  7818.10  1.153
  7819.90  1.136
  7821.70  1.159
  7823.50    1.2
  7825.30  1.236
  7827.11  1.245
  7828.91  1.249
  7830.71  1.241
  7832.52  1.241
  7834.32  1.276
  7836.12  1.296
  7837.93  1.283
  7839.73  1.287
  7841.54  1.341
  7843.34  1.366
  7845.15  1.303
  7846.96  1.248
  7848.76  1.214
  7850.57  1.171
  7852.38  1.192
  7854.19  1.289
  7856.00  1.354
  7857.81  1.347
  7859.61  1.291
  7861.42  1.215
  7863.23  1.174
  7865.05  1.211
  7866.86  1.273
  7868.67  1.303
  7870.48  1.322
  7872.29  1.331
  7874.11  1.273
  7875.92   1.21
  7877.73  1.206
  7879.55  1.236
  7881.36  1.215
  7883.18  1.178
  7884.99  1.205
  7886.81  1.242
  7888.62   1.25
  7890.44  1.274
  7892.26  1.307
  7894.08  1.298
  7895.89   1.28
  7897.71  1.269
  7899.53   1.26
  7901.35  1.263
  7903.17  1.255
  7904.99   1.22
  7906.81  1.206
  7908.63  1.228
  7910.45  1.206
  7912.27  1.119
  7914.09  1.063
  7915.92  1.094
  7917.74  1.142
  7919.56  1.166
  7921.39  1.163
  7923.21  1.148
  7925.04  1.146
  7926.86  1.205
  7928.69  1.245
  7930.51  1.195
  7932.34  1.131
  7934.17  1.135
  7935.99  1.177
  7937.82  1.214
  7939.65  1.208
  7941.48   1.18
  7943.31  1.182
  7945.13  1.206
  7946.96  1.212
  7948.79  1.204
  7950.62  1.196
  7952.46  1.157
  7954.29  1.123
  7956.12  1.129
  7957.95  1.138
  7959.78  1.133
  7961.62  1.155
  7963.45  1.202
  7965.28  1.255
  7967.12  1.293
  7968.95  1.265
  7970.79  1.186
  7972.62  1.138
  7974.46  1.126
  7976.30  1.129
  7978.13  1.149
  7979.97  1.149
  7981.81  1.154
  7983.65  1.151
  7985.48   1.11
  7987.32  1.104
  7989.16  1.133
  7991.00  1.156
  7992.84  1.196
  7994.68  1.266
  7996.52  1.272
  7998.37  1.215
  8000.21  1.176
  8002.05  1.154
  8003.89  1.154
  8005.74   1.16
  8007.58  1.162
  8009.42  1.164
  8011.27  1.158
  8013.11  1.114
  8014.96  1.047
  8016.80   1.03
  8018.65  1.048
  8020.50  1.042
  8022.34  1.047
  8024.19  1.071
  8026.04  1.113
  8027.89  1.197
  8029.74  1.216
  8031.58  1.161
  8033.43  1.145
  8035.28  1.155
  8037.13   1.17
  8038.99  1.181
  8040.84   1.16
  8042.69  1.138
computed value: -0.7 angstrom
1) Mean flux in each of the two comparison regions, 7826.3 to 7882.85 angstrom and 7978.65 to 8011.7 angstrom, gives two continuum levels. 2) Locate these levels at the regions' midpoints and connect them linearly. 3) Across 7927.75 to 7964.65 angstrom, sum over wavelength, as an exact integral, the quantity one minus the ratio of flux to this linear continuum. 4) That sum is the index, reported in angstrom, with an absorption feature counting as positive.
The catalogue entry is 0.76 angstrom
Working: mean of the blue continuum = 1.26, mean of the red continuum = 1.17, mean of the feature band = 1.18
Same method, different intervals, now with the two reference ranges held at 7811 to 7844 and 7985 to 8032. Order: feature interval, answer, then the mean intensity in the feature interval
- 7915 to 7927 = 0.44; 1.15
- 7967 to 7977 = -0.17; 1.18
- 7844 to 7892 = -1.15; 1.25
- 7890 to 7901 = -0.67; 1.28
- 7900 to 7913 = -0.17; 1.22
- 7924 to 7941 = 0.03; 1.18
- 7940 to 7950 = -0.16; 1.2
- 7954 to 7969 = -0.23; 1.19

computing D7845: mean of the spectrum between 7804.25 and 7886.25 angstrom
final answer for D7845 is 1.25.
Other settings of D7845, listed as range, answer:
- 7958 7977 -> 1.19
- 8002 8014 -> 1.15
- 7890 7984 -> 1.19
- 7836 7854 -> 1.27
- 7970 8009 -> 1.16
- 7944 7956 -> 1.18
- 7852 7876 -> 1.27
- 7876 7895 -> 1.24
